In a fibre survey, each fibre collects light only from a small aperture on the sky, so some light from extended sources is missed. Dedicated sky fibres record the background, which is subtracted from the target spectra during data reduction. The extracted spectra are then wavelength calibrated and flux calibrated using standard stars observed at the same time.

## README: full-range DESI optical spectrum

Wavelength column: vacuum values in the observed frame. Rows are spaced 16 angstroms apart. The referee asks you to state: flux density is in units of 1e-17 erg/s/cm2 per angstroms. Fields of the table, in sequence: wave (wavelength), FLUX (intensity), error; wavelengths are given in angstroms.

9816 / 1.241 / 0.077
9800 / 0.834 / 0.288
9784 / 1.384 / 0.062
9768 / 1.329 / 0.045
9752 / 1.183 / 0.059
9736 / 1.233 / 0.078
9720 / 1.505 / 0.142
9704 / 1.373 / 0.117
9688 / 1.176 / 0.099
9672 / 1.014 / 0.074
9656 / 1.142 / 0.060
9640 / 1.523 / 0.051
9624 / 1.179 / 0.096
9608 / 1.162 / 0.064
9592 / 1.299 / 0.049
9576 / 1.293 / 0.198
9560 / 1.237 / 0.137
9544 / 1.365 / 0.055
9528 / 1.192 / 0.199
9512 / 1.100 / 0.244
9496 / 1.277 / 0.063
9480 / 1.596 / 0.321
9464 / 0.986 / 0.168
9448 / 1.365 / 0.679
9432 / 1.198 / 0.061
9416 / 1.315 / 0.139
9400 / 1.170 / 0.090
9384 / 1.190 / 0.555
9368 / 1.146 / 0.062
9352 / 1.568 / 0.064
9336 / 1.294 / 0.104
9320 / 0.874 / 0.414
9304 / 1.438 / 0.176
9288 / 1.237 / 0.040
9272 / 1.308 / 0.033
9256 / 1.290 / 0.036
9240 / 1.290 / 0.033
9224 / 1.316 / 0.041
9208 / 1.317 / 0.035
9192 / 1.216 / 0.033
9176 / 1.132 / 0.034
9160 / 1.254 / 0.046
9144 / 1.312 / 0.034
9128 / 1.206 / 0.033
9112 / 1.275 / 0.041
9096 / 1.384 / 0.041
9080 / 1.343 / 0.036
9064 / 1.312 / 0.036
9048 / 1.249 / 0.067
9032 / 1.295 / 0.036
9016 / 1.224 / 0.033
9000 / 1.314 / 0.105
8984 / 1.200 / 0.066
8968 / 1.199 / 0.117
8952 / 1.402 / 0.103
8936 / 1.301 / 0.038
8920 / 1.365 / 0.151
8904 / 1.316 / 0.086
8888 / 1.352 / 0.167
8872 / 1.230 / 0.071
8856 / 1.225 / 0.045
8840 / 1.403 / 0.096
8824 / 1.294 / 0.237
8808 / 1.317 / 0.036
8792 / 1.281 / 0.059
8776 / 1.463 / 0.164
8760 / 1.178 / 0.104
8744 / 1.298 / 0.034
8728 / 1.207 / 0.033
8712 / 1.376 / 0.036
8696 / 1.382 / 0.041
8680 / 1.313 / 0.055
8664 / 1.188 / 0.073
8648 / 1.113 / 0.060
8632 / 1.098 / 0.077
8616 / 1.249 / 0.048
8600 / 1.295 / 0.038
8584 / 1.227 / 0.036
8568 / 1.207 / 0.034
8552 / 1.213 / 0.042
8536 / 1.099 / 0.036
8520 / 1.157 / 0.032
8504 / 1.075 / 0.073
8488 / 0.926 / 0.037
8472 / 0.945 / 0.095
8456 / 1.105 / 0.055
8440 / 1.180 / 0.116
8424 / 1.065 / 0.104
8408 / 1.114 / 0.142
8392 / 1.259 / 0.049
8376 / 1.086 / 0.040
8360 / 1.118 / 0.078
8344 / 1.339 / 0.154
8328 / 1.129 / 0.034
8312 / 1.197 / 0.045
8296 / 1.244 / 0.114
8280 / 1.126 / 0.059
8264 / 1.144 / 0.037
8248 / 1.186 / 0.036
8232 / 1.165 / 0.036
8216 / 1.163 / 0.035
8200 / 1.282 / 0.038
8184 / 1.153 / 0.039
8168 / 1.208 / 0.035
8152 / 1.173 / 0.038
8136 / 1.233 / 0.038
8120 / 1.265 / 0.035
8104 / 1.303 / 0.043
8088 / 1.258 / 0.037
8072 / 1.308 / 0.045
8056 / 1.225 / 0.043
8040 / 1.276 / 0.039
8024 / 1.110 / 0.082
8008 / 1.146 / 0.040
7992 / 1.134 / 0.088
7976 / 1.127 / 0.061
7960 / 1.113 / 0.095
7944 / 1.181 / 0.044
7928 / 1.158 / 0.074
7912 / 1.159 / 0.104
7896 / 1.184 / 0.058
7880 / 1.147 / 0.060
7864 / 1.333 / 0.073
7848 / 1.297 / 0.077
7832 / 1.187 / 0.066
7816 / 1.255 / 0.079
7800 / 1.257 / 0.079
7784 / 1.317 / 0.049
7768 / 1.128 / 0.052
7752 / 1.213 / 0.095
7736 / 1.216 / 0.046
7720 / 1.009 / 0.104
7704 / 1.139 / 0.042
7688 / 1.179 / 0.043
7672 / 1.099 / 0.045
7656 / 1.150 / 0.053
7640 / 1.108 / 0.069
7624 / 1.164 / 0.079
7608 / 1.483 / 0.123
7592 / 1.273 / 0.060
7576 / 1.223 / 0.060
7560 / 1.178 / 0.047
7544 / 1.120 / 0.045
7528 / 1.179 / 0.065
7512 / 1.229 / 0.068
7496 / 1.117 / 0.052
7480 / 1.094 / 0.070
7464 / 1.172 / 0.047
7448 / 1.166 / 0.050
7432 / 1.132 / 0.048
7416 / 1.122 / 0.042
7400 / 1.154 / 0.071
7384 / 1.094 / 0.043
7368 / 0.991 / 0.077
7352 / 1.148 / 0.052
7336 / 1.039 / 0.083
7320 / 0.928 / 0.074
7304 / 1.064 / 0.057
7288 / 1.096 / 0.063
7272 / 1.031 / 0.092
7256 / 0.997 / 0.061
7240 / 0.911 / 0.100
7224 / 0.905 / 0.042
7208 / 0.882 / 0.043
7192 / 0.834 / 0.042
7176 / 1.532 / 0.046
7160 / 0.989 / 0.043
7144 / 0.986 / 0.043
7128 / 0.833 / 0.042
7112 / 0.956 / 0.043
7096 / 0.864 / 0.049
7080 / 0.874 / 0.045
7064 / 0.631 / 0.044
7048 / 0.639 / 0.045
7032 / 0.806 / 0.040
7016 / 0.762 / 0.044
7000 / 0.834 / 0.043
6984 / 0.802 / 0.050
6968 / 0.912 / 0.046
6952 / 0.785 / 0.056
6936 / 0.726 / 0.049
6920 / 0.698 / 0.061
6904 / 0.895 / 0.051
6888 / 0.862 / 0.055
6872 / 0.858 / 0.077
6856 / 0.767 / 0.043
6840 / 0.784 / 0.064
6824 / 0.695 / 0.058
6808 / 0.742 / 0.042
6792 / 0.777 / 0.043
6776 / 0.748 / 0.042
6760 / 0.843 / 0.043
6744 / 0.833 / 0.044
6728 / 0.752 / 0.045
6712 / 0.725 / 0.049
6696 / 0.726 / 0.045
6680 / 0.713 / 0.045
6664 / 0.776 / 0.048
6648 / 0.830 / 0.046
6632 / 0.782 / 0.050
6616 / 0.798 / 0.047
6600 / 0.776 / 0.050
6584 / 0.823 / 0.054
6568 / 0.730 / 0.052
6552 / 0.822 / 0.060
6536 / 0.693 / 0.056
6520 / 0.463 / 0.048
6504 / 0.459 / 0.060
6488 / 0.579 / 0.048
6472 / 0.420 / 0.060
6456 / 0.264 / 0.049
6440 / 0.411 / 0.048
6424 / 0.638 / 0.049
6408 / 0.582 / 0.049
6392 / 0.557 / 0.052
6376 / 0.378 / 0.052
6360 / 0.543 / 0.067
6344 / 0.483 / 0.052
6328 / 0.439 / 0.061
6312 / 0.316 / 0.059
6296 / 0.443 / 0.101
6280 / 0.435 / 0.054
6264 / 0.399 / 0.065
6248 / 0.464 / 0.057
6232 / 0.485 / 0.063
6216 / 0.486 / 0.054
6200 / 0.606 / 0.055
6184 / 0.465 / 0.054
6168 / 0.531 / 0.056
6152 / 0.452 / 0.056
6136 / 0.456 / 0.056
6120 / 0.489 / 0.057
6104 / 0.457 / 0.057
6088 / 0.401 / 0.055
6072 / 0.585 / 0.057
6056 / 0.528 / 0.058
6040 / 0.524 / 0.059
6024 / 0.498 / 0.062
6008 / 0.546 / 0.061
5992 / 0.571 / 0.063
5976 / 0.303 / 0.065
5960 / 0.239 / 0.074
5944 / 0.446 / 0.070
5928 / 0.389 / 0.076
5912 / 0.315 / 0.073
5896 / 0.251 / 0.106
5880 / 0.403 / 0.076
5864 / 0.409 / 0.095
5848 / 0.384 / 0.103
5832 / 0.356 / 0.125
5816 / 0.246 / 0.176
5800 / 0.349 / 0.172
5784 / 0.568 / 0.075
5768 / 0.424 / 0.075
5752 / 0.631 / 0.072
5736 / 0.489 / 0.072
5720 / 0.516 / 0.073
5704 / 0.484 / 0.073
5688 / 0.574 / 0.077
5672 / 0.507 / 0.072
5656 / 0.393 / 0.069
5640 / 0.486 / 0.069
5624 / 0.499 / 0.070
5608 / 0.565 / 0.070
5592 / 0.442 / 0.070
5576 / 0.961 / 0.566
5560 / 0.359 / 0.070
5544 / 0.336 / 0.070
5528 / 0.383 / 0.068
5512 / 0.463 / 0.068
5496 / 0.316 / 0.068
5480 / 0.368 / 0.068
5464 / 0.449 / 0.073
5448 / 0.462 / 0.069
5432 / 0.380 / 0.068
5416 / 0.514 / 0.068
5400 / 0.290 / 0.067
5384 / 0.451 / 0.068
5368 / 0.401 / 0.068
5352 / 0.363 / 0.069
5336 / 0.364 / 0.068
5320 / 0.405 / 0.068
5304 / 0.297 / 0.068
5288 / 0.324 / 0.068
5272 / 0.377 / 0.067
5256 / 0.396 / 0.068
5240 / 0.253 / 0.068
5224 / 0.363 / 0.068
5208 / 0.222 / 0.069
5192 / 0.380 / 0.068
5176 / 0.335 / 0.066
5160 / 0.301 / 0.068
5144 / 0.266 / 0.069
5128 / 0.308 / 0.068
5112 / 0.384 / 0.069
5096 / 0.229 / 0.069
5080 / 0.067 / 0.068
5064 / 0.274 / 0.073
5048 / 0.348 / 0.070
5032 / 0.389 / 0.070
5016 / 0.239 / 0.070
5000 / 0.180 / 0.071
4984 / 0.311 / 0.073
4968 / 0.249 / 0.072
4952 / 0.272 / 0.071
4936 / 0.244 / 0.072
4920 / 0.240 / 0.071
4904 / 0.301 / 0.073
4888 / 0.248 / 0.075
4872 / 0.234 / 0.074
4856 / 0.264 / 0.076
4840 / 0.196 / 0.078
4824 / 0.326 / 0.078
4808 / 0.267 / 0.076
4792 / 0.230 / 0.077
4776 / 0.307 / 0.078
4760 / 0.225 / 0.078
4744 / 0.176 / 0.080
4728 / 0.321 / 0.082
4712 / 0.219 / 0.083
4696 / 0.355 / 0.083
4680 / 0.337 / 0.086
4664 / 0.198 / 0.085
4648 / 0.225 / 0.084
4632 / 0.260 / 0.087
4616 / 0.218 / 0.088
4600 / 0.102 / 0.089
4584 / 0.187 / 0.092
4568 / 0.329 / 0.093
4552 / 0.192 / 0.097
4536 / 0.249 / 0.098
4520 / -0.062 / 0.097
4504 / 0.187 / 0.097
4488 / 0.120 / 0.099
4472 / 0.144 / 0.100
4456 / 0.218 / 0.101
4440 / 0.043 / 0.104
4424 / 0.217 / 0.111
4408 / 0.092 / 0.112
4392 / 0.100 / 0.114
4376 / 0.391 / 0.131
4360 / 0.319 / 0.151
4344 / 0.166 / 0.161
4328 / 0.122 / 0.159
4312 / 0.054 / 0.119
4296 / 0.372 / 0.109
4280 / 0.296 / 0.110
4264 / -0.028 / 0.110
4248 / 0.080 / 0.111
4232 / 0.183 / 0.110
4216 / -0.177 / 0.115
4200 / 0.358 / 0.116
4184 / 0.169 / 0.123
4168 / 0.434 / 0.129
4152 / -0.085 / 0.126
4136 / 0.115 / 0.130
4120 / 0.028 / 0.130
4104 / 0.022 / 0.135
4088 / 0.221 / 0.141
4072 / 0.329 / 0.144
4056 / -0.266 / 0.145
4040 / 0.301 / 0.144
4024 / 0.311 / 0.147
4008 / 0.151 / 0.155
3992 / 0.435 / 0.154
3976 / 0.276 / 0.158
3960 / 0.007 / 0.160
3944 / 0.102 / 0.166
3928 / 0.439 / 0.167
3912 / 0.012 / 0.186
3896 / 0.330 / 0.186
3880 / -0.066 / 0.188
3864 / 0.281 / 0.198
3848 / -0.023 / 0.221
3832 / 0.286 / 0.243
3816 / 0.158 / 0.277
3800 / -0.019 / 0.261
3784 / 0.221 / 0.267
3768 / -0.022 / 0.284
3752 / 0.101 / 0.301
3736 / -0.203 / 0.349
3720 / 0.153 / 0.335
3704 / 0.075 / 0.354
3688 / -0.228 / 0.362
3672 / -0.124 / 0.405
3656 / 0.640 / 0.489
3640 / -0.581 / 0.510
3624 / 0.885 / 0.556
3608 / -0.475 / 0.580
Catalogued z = 0.64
